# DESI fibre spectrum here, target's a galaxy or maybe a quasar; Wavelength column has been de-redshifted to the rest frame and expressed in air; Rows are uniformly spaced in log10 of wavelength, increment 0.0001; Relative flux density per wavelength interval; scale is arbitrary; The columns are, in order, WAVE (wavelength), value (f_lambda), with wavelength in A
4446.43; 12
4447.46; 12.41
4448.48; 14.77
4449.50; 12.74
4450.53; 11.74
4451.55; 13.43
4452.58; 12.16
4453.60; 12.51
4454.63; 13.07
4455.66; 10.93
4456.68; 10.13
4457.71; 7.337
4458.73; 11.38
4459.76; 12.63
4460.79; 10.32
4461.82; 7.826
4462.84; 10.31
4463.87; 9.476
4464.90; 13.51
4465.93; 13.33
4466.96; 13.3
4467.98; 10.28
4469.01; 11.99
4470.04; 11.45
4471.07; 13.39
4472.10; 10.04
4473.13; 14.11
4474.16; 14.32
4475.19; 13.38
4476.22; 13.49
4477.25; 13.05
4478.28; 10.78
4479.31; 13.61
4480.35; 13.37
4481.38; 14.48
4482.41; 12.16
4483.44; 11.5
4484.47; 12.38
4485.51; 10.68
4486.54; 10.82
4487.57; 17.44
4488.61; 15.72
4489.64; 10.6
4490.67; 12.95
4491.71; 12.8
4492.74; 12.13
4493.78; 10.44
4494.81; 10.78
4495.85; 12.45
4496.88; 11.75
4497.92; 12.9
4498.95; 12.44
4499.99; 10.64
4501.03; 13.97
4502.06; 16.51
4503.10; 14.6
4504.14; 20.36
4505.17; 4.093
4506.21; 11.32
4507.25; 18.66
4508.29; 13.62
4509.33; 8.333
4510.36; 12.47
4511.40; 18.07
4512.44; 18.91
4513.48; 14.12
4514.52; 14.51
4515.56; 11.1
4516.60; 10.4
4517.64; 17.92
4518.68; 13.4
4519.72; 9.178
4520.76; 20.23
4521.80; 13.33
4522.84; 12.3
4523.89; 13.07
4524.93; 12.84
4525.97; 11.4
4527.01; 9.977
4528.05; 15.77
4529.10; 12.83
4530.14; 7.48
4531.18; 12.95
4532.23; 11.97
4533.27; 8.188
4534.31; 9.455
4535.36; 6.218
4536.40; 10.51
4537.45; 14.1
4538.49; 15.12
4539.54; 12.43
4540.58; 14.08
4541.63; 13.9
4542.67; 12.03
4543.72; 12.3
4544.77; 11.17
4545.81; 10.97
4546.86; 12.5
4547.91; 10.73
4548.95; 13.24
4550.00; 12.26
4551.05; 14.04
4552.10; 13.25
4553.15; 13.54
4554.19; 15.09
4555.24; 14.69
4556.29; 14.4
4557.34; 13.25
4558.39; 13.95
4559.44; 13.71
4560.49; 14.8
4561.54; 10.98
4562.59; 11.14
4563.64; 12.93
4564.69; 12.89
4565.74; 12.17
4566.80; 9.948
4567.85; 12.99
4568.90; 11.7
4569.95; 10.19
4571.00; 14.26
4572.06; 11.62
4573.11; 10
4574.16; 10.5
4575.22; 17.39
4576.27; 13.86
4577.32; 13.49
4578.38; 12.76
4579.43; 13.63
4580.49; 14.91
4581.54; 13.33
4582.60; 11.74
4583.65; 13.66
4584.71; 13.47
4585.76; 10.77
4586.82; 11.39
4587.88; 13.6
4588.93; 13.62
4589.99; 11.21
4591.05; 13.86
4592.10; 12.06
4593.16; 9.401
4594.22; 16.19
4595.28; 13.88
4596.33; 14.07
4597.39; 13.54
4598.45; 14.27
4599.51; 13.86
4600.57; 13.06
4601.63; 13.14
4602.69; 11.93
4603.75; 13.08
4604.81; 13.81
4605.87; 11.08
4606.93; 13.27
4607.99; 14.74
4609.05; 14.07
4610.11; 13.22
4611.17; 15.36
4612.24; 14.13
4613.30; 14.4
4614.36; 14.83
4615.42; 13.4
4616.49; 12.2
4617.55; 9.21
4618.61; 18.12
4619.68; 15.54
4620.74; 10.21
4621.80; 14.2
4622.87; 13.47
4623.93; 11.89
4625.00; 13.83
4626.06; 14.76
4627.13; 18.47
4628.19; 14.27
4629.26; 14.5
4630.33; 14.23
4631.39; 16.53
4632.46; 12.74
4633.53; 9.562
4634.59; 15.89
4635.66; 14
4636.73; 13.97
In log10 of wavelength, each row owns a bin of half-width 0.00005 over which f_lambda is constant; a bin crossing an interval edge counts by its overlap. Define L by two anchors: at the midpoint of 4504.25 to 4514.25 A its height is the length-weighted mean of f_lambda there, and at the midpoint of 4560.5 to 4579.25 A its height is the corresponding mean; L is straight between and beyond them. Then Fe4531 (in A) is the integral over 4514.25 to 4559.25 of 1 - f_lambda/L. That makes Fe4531 1.5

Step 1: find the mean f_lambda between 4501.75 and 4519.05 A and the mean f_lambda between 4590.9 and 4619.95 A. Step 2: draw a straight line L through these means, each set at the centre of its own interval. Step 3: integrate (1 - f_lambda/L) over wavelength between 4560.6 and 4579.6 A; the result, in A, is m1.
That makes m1 1.8 A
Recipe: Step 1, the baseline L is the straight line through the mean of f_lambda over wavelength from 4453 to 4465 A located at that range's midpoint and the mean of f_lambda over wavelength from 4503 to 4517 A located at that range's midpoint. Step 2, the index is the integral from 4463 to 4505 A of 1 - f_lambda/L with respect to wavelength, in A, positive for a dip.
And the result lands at -2.18 A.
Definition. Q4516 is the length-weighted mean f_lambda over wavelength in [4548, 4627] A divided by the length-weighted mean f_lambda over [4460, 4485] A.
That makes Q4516 1.08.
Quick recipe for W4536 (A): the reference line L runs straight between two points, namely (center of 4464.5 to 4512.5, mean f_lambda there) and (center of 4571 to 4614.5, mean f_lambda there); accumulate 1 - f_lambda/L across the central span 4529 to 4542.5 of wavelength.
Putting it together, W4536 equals 1.7 A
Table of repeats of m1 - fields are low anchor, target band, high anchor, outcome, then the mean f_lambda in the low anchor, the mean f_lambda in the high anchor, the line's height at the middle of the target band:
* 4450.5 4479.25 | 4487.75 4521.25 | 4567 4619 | -3.2 A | 11.8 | 13.1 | 12.2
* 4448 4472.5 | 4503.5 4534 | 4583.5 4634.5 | -1.8 A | 11.6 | 13.5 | 12.3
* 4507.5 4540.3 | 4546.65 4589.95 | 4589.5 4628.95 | 0.9 A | 12.7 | 13.6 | 13.2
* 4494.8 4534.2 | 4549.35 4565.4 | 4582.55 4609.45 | -0.4 A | 13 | 13.1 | 13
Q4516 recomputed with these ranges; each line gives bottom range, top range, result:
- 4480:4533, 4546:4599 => 0.99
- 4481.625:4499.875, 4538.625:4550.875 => 1.01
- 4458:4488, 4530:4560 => 1.02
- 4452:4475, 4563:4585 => 1.10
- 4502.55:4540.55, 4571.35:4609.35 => 1.02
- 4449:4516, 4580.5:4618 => 1.05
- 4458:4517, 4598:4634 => 1.08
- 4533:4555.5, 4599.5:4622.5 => 1.10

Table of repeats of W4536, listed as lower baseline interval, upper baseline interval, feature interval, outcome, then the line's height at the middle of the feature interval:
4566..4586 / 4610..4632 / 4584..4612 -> 0.5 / 13.4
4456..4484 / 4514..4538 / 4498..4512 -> -1.7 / 12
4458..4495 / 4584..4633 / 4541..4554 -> 0.4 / 12.9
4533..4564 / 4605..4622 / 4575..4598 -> -0.1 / 13.2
